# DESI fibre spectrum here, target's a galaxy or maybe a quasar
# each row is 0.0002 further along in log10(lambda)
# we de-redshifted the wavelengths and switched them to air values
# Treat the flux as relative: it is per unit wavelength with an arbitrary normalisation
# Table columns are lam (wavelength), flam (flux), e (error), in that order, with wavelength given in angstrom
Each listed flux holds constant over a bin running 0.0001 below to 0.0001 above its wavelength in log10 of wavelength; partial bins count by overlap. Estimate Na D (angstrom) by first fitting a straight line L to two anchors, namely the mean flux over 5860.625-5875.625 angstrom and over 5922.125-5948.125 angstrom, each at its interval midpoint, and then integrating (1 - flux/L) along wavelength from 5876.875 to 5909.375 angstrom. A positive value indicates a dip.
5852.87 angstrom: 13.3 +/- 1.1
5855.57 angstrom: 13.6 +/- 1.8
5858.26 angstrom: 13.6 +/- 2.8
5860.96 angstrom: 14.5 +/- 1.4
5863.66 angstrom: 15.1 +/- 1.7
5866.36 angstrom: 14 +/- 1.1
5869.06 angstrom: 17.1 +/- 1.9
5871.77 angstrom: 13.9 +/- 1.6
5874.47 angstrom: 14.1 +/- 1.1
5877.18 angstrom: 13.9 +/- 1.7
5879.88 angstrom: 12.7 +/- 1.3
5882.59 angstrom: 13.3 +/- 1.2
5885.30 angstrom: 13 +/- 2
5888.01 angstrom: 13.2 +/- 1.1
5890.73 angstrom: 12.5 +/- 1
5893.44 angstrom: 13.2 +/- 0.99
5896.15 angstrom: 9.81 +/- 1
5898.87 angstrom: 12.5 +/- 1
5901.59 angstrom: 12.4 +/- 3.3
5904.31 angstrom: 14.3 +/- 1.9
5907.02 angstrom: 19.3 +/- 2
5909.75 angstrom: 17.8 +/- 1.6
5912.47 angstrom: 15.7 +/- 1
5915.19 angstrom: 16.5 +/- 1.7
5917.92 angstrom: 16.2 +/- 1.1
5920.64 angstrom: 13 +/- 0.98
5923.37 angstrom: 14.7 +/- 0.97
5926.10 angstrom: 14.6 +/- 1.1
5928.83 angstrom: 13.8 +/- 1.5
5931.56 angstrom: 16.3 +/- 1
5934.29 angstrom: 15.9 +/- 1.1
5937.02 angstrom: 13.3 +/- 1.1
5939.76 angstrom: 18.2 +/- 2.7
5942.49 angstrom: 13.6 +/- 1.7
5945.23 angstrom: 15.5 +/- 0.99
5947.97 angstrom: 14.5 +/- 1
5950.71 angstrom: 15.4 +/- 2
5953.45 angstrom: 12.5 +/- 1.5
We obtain 3.16 angstrom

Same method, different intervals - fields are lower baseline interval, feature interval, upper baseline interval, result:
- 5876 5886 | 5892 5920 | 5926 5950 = -1.3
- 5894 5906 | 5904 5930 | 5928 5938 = -3.7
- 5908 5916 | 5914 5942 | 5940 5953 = 1.2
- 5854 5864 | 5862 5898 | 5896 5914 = 2.3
